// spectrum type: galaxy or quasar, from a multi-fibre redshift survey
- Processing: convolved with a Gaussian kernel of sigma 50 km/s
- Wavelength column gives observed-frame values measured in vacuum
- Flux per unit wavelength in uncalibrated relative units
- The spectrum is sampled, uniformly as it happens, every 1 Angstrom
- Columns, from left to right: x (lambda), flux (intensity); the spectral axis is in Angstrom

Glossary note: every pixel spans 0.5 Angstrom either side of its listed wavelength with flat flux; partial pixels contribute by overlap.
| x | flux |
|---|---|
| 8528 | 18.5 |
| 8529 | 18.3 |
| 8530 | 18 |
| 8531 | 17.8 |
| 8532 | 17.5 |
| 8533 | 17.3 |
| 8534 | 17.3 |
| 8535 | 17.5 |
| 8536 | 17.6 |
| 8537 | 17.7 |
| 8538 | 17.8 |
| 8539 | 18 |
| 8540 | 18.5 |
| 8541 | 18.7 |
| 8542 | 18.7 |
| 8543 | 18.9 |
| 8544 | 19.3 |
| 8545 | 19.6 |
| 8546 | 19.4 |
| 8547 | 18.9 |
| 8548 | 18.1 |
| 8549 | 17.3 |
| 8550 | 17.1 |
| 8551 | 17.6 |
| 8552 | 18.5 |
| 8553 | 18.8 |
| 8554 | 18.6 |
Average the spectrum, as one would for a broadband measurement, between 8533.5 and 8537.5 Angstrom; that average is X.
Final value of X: 17.5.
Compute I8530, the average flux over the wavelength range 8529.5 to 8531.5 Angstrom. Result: 17.9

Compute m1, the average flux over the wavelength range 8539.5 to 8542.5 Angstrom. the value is 18.6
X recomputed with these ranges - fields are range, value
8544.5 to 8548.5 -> 19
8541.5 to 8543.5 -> 18.8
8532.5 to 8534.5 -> 17.3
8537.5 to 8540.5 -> 18.1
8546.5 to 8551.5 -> 17.8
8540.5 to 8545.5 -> 19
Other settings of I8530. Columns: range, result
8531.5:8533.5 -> 17.4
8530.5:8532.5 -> 17.6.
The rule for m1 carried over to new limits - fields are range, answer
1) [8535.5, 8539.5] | 17.8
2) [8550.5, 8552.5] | 18.1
